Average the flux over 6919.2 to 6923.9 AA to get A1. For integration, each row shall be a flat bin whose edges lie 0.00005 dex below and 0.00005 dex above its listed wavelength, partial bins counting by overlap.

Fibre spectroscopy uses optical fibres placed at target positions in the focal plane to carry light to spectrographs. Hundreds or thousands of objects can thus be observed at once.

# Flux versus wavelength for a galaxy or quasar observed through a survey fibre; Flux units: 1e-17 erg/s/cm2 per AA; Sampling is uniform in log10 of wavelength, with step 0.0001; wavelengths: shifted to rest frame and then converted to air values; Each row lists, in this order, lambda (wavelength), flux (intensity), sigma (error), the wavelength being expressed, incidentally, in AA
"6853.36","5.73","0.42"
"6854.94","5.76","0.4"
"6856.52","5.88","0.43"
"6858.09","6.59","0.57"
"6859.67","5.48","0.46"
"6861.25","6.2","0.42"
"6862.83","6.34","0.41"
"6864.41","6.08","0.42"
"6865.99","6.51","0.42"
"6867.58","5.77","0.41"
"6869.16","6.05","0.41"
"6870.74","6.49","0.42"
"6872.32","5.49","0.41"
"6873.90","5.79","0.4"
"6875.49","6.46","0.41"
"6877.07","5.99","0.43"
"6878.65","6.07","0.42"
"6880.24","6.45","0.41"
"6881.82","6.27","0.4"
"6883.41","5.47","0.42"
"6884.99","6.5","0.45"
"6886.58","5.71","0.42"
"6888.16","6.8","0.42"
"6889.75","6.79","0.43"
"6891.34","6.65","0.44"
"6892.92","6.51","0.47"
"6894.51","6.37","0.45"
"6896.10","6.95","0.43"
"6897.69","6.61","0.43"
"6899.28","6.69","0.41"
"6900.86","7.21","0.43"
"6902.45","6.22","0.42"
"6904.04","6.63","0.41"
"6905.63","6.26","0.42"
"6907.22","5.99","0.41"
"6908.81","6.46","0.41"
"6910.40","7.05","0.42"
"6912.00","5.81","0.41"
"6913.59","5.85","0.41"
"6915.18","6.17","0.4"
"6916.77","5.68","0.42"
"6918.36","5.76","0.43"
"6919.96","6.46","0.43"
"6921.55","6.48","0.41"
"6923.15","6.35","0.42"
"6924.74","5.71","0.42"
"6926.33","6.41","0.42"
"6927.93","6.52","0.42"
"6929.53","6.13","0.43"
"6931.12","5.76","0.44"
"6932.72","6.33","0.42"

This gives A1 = 6.43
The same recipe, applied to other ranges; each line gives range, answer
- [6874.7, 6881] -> 6.24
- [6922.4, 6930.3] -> 6.22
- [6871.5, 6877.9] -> 5.94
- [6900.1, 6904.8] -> 6.68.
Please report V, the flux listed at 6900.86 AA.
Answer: 7.21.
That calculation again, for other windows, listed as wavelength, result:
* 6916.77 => 5.68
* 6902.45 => 6.22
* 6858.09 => 6.59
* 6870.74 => 6.49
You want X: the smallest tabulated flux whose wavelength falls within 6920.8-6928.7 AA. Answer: 5.71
